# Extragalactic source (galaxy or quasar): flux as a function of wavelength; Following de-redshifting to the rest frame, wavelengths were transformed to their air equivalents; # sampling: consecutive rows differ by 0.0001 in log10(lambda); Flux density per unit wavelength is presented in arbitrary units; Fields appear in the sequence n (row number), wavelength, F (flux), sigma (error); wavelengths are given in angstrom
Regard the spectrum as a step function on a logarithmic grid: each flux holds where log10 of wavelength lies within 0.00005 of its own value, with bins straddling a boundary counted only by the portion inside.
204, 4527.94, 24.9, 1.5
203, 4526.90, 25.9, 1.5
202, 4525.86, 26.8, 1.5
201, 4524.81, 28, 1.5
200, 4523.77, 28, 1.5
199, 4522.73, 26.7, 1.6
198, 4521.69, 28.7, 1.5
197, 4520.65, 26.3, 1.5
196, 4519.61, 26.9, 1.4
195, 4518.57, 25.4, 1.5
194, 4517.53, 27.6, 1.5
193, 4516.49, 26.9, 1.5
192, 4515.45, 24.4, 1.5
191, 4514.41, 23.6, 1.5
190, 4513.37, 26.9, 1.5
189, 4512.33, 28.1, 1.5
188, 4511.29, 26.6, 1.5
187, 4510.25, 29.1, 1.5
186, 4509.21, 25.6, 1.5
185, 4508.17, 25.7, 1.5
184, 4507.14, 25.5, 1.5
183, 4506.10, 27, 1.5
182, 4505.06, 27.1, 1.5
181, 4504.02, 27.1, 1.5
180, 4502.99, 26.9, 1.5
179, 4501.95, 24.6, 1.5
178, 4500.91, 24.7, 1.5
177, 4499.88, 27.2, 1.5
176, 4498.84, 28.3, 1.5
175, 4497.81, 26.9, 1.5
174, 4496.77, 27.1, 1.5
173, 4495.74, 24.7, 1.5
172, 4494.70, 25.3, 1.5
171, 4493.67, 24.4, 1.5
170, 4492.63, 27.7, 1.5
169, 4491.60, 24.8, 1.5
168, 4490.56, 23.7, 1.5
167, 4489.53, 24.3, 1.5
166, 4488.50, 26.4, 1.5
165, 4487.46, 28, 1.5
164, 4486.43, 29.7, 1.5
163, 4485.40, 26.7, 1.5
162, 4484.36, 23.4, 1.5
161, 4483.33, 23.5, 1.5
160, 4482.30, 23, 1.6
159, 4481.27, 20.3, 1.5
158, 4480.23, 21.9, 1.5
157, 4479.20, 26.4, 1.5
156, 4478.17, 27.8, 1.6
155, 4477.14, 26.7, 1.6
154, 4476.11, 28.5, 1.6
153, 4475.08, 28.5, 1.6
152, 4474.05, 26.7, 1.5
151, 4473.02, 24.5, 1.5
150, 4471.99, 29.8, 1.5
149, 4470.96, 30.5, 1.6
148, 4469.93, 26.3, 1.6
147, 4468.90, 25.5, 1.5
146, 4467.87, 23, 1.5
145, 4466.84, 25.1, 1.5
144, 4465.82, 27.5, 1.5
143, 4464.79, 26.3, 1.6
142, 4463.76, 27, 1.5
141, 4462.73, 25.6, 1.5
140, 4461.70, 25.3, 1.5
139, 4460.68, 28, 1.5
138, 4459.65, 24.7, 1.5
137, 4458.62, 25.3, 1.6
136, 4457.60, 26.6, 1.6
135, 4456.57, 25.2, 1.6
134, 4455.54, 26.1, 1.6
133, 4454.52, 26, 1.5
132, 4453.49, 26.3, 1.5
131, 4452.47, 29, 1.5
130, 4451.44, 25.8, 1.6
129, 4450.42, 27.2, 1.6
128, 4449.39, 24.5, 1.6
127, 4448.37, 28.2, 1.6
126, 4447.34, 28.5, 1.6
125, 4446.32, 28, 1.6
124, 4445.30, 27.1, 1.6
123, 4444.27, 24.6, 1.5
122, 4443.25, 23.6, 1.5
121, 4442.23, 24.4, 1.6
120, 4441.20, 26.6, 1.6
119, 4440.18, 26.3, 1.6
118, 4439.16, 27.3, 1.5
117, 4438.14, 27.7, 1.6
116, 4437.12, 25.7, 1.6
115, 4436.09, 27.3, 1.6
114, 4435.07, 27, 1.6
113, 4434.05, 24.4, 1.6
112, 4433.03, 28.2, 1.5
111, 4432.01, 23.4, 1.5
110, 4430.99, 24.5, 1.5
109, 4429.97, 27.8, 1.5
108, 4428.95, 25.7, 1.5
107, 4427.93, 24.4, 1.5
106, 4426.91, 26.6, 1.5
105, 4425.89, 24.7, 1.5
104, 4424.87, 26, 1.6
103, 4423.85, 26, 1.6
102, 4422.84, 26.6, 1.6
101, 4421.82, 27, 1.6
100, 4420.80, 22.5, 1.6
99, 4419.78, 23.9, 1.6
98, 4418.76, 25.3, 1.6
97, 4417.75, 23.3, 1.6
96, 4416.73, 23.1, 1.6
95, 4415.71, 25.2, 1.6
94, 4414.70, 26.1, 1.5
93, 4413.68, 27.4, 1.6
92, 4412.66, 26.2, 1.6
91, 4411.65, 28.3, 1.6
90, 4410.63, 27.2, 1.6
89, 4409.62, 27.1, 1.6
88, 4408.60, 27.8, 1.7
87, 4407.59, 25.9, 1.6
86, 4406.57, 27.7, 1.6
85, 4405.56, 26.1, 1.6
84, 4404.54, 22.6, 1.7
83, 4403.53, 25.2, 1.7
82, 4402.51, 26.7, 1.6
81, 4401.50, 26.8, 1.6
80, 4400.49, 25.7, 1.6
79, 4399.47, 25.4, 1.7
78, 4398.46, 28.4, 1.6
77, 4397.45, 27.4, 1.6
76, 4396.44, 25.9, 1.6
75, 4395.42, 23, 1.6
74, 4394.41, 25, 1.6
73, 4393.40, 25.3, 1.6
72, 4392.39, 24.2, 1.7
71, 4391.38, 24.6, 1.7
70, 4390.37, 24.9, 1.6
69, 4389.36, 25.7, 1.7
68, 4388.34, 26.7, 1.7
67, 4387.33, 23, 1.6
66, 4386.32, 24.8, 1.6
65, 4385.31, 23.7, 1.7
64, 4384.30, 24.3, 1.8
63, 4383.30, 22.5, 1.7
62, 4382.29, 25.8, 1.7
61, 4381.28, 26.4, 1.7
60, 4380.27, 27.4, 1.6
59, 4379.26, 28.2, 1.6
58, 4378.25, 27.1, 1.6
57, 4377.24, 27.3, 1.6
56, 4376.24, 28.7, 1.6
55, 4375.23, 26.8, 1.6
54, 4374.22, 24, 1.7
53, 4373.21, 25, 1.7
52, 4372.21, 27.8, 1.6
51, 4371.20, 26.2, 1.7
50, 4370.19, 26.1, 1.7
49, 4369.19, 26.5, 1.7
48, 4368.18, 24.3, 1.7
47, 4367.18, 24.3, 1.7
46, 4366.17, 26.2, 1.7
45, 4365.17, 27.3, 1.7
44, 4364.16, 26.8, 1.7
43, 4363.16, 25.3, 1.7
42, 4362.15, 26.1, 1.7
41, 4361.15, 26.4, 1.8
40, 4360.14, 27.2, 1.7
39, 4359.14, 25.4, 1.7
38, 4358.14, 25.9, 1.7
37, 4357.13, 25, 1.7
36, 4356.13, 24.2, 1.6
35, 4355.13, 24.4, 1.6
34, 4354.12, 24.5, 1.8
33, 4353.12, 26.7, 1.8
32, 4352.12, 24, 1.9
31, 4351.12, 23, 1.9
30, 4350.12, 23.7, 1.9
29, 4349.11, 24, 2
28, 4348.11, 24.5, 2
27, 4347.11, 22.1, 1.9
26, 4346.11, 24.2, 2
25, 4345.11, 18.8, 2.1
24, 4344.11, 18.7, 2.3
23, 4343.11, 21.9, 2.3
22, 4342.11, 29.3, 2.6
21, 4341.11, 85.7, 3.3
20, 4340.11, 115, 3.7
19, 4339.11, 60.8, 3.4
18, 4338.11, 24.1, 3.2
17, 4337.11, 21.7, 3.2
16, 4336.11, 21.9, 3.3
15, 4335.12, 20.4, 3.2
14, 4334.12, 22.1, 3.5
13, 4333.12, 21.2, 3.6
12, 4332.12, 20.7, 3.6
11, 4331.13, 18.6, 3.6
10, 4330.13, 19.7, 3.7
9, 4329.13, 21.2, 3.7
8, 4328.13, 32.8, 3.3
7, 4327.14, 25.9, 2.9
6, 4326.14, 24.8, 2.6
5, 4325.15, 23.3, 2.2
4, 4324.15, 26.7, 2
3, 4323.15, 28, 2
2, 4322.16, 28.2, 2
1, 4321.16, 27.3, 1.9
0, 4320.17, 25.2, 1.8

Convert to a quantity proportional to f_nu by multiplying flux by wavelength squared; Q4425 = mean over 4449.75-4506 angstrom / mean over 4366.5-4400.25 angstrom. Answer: 1.1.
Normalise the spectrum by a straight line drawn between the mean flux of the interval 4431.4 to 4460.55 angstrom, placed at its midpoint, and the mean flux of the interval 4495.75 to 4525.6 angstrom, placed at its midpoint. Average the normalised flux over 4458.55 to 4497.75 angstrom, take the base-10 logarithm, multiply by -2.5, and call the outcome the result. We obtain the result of 0.02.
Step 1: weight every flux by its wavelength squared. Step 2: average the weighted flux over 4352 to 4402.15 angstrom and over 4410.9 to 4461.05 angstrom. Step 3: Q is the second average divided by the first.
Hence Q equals 1.04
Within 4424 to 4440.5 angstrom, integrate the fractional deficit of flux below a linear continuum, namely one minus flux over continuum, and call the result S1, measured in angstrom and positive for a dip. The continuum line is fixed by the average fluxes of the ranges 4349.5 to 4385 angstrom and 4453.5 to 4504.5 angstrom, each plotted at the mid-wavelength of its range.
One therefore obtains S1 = -0.1 angstrom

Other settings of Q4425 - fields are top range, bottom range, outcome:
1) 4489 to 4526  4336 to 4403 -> 1.00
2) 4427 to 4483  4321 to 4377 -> 0.98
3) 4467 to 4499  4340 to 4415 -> 1.01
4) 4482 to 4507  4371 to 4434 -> 1.05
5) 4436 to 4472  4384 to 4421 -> 1.06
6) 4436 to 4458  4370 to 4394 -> 1.06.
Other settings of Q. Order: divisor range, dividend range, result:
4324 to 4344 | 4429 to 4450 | 0.84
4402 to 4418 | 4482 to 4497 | 1.02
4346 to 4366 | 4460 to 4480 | 1.12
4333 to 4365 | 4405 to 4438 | 0.90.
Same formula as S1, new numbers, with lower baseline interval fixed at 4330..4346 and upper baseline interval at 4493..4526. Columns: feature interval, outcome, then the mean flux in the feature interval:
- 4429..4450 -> 2.3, 26.2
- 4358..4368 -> 2.1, 26.1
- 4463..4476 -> 0.7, 26.8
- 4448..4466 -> 1.5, 26.3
